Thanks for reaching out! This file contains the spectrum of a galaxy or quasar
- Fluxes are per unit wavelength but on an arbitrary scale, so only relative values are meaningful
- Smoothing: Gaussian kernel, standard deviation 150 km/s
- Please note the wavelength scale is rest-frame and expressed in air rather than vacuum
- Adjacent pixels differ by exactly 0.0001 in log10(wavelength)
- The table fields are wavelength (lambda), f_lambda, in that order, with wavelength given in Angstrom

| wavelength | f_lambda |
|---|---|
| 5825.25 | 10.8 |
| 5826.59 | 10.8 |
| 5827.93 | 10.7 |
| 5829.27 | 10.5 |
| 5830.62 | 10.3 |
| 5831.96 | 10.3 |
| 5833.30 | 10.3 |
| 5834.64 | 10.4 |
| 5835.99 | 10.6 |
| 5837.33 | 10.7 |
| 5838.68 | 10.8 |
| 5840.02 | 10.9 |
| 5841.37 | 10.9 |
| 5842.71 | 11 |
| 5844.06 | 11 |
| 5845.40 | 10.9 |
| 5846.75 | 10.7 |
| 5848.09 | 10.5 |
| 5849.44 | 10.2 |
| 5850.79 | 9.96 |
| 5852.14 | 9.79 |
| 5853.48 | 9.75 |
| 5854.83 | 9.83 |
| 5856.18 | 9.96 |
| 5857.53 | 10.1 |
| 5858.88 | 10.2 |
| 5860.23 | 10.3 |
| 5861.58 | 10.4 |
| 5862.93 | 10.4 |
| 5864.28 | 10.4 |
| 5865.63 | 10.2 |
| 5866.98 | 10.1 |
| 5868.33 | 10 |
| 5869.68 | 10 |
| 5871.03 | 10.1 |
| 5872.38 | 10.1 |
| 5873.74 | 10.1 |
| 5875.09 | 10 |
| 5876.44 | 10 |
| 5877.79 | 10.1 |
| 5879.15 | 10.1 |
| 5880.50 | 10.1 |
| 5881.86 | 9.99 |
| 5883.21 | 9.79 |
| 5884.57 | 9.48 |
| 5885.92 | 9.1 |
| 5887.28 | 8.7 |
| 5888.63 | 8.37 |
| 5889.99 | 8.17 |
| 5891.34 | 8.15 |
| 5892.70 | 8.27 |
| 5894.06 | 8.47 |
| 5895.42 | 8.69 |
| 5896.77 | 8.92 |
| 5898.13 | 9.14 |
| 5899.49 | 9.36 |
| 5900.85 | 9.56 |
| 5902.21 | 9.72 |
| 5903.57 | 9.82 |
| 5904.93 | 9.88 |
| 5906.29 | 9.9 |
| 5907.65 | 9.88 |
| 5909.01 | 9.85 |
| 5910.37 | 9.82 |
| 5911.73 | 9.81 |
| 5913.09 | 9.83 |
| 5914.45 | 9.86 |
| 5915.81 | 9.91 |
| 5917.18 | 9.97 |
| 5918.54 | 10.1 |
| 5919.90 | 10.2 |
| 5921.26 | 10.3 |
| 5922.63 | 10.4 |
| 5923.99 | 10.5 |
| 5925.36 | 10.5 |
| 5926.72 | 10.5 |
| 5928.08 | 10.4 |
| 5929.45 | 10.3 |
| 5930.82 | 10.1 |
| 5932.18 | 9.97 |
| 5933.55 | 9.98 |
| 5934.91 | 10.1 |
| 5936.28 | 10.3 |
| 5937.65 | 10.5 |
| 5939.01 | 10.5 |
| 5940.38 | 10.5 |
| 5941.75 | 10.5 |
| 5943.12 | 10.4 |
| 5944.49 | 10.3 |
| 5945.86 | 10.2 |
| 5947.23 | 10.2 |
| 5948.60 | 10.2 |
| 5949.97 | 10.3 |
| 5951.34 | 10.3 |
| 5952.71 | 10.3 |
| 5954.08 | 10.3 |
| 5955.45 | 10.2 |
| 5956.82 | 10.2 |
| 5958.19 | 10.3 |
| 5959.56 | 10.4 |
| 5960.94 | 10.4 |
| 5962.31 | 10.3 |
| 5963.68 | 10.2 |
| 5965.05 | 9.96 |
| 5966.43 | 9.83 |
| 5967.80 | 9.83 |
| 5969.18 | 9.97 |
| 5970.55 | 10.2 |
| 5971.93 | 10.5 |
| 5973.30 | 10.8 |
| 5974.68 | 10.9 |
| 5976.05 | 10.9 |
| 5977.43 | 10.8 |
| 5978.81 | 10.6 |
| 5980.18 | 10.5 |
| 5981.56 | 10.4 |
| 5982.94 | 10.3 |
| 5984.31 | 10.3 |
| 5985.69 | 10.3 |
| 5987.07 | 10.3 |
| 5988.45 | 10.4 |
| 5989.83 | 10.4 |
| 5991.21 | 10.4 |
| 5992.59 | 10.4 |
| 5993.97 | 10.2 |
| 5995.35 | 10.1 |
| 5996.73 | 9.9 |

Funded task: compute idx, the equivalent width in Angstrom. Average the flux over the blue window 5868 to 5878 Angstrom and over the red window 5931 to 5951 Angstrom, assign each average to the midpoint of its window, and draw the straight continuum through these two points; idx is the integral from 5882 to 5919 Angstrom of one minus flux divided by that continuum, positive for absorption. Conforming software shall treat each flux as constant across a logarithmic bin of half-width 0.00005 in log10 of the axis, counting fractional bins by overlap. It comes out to 2.9 Angstrom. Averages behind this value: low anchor 10.1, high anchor 10.3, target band 9.36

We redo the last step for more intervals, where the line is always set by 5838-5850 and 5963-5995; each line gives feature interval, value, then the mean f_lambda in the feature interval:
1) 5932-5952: 0.3 Angstrom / 10.3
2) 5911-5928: 0.6 Angstrom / 10.2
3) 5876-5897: 3.0 Angstrom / 9.15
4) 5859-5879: 1.0 Angstrom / 10.2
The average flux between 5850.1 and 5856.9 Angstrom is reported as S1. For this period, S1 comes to 9.86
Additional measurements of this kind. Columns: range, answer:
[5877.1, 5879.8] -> 10.1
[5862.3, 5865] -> 10.4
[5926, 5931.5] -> 10.3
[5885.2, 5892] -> 8.52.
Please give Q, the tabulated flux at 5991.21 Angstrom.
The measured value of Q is 10.4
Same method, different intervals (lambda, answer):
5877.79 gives 10.1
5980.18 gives 10.5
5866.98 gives 10.1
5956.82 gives 10.2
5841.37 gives 10.9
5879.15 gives 10.1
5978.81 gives 10.6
